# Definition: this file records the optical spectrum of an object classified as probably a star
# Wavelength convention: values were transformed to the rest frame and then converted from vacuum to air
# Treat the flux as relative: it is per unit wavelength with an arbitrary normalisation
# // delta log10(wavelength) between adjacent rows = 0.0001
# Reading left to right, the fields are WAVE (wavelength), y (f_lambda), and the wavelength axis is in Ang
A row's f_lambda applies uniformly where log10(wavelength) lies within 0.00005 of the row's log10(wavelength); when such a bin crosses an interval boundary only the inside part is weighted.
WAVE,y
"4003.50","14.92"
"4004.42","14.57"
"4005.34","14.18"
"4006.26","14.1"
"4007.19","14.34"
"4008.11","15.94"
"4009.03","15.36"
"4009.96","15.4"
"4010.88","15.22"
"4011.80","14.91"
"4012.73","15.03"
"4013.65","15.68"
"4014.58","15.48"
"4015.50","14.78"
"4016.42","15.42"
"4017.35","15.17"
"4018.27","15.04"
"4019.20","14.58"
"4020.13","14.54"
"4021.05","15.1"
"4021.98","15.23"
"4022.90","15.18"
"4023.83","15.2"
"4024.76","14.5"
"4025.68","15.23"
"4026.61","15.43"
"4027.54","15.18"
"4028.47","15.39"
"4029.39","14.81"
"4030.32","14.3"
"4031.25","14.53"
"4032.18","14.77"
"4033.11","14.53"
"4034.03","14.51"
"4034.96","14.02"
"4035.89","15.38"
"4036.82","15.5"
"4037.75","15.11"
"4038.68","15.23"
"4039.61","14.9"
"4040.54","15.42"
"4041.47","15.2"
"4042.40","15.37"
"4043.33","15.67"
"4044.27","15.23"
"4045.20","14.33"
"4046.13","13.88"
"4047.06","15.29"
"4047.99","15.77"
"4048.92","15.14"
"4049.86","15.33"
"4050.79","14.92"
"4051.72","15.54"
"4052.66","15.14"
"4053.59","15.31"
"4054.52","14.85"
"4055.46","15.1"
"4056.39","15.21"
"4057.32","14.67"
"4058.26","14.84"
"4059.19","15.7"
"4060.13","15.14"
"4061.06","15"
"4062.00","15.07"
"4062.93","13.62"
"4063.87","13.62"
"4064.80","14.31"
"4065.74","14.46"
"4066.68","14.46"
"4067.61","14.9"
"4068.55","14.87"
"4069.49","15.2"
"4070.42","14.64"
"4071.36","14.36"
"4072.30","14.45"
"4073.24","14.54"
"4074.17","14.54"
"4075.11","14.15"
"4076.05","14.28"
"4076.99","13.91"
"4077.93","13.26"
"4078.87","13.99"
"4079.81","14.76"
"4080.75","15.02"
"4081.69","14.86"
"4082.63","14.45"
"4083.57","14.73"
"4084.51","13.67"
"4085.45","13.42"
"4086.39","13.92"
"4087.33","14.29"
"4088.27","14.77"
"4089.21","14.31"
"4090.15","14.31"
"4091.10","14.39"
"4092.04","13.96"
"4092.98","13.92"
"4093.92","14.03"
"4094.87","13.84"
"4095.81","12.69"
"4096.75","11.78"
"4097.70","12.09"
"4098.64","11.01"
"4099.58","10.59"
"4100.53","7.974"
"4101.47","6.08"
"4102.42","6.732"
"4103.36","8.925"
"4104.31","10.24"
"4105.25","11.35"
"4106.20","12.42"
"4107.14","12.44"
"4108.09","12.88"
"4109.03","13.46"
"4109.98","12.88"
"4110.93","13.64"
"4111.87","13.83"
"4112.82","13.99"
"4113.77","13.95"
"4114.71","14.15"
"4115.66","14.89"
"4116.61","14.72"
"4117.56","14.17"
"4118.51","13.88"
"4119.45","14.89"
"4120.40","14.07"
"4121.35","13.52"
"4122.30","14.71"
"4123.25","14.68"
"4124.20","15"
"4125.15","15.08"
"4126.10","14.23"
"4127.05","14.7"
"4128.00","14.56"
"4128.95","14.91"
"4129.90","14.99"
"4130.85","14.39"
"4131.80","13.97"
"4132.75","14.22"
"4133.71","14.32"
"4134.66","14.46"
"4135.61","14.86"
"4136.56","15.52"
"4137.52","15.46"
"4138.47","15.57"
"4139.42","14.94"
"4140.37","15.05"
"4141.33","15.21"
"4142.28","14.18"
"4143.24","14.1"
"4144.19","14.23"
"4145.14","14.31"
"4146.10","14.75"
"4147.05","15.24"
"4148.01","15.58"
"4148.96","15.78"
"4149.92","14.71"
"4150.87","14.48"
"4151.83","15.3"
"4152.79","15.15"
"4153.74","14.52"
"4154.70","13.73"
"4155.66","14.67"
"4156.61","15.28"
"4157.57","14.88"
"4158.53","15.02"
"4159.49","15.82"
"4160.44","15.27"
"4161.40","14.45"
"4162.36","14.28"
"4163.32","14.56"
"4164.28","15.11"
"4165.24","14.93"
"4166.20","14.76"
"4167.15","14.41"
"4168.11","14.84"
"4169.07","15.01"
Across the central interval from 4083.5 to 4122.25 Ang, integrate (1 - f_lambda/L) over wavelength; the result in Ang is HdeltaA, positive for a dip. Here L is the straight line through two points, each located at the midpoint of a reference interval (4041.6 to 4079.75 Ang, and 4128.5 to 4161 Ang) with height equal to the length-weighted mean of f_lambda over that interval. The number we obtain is 5.1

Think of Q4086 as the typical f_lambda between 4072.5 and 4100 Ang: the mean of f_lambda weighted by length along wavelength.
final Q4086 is 13.8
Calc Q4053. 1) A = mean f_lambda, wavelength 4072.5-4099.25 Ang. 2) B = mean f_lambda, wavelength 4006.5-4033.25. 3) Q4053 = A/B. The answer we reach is 0.92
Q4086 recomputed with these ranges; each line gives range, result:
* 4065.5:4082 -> 14.5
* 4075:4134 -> 13.4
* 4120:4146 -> 14.6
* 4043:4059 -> 15.1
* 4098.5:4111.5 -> 10.8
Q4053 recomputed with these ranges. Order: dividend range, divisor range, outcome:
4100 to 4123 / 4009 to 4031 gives 0.83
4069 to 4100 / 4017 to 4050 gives 0.93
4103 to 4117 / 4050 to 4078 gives 0.88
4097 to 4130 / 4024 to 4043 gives 0.86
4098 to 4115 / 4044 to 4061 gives 0.76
